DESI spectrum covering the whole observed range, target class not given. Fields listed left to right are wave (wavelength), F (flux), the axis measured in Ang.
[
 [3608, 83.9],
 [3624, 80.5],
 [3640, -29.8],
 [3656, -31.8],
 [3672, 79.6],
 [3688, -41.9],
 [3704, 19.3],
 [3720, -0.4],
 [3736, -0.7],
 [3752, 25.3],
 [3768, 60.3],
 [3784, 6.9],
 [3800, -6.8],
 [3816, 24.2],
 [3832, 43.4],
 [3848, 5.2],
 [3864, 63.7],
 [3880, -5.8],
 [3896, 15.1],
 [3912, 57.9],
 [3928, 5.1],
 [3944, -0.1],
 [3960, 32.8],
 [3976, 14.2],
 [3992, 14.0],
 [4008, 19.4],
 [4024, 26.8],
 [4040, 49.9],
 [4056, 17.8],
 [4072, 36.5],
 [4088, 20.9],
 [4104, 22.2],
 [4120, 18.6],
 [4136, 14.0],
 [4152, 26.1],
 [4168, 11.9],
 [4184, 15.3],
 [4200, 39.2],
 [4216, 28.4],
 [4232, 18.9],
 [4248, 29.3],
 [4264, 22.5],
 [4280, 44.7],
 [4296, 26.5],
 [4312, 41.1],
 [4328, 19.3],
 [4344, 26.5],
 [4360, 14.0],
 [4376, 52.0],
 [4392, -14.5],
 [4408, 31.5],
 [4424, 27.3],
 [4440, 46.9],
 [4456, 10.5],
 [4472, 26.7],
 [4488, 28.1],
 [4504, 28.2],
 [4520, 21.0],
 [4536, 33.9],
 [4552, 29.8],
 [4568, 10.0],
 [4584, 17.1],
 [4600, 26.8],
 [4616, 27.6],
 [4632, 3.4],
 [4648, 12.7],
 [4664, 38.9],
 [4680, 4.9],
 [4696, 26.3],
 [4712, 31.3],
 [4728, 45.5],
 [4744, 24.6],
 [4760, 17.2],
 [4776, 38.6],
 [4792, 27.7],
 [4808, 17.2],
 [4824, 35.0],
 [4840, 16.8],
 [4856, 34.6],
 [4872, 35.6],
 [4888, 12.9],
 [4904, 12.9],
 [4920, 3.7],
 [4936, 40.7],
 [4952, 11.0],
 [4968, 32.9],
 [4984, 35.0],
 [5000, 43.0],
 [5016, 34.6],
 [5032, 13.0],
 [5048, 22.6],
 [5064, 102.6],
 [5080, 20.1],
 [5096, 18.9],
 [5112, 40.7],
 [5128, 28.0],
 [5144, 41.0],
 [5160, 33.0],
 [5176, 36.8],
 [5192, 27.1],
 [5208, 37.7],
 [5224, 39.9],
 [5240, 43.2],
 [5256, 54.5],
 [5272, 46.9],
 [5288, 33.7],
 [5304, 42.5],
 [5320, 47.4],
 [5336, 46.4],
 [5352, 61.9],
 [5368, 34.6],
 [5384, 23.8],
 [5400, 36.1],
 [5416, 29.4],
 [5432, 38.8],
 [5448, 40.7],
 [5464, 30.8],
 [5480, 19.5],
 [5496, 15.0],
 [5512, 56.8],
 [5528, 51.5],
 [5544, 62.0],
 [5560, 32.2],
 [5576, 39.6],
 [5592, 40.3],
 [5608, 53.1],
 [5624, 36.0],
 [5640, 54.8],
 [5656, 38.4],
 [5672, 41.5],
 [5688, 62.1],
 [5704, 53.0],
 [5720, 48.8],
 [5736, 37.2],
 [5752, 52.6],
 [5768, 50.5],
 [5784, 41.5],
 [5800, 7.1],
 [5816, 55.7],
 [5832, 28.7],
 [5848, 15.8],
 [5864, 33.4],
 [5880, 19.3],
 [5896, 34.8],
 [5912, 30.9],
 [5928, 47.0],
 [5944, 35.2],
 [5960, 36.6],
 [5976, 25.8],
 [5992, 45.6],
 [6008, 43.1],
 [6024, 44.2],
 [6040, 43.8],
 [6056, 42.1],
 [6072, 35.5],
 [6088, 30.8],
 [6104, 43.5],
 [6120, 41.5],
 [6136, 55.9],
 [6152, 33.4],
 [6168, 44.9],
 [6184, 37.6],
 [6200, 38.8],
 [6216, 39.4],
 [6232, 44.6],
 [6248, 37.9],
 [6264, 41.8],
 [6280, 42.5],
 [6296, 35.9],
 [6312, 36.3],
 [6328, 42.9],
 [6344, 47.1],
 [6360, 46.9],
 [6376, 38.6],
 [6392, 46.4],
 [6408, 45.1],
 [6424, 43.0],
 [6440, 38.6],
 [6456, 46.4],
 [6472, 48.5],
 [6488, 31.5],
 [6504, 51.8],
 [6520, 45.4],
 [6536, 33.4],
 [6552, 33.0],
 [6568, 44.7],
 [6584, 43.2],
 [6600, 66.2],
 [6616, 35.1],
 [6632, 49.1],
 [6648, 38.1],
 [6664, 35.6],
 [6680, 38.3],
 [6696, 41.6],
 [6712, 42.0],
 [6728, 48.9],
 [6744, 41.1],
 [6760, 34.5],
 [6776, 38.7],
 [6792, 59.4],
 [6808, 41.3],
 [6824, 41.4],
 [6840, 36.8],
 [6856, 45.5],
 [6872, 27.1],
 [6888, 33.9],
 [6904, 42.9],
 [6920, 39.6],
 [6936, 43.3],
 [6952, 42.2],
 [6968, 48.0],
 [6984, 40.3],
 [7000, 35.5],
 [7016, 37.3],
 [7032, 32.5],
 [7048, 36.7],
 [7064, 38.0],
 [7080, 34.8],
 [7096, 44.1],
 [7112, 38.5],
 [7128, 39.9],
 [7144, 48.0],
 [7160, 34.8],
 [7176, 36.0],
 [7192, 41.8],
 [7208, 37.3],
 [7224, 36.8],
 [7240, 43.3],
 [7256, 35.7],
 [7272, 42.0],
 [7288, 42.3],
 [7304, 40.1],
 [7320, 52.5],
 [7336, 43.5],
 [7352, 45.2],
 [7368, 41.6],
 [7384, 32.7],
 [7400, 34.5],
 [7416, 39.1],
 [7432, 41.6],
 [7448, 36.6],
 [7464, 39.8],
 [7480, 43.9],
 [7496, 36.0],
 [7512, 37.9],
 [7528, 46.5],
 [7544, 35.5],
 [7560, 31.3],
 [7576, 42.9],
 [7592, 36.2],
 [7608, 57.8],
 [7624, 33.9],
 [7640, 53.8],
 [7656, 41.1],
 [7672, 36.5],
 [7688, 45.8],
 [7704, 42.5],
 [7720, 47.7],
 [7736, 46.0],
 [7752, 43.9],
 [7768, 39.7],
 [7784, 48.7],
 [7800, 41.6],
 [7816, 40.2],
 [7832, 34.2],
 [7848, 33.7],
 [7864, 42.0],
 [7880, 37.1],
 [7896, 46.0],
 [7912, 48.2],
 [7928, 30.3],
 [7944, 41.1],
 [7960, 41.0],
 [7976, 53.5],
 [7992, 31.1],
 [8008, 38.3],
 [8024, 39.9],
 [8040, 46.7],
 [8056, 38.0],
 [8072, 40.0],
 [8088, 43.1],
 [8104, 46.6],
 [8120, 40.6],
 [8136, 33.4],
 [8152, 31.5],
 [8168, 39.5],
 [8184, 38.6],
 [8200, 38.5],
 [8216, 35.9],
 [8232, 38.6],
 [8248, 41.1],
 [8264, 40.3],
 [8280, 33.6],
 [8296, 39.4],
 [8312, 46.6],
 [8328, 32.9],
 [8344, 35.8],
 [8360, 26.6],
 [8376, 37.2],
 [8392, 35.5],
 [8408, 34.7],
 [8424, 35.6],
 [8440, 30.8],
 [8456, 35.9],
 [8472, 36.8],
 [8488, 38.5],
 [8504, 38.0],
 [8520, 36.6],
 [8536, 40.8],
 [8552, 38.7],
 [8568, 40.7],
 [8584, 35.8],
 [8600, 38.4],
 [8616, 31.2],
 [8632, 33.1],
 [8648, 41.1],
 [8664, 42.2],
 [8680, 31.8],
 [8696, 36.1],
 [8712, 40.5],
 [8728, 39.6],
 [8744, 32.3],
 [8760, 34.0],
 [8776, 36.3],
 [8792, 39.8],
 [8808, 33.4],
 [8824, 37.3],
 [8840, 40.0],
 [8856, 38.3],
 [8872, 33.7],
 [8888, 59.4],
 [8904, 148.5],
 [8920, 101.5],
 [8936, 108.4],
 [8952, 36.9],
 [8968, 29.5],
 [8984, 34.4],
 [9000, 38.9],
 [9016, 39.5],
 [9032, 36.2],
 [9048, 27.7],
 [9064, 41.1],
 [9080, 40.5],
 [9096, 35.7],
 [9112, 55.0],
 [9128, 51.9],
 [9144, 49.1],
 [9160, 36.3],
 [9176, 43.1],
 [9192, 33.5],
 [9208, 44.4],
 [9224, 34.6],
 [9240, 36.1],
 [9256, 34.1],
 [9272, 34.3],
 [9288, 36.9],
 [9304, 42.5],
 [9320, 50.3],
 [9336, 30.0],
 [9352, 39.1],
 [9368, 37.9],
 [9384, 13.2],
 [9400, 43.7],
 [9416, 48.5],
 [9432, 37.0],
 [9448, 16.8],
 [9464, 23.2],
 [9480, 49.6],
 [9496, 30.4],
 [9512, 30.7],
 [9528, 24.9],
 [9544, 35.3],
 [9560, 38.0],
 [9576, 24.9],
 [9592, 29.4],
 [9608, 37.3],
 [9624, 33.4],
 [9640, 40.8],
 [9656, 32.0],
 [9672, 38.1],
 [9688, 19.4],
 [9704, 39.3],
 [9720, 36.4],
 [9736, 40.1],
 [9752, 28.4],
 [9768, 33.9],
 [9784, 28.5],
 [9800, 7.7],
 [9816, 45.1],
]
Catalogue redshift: 0.357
